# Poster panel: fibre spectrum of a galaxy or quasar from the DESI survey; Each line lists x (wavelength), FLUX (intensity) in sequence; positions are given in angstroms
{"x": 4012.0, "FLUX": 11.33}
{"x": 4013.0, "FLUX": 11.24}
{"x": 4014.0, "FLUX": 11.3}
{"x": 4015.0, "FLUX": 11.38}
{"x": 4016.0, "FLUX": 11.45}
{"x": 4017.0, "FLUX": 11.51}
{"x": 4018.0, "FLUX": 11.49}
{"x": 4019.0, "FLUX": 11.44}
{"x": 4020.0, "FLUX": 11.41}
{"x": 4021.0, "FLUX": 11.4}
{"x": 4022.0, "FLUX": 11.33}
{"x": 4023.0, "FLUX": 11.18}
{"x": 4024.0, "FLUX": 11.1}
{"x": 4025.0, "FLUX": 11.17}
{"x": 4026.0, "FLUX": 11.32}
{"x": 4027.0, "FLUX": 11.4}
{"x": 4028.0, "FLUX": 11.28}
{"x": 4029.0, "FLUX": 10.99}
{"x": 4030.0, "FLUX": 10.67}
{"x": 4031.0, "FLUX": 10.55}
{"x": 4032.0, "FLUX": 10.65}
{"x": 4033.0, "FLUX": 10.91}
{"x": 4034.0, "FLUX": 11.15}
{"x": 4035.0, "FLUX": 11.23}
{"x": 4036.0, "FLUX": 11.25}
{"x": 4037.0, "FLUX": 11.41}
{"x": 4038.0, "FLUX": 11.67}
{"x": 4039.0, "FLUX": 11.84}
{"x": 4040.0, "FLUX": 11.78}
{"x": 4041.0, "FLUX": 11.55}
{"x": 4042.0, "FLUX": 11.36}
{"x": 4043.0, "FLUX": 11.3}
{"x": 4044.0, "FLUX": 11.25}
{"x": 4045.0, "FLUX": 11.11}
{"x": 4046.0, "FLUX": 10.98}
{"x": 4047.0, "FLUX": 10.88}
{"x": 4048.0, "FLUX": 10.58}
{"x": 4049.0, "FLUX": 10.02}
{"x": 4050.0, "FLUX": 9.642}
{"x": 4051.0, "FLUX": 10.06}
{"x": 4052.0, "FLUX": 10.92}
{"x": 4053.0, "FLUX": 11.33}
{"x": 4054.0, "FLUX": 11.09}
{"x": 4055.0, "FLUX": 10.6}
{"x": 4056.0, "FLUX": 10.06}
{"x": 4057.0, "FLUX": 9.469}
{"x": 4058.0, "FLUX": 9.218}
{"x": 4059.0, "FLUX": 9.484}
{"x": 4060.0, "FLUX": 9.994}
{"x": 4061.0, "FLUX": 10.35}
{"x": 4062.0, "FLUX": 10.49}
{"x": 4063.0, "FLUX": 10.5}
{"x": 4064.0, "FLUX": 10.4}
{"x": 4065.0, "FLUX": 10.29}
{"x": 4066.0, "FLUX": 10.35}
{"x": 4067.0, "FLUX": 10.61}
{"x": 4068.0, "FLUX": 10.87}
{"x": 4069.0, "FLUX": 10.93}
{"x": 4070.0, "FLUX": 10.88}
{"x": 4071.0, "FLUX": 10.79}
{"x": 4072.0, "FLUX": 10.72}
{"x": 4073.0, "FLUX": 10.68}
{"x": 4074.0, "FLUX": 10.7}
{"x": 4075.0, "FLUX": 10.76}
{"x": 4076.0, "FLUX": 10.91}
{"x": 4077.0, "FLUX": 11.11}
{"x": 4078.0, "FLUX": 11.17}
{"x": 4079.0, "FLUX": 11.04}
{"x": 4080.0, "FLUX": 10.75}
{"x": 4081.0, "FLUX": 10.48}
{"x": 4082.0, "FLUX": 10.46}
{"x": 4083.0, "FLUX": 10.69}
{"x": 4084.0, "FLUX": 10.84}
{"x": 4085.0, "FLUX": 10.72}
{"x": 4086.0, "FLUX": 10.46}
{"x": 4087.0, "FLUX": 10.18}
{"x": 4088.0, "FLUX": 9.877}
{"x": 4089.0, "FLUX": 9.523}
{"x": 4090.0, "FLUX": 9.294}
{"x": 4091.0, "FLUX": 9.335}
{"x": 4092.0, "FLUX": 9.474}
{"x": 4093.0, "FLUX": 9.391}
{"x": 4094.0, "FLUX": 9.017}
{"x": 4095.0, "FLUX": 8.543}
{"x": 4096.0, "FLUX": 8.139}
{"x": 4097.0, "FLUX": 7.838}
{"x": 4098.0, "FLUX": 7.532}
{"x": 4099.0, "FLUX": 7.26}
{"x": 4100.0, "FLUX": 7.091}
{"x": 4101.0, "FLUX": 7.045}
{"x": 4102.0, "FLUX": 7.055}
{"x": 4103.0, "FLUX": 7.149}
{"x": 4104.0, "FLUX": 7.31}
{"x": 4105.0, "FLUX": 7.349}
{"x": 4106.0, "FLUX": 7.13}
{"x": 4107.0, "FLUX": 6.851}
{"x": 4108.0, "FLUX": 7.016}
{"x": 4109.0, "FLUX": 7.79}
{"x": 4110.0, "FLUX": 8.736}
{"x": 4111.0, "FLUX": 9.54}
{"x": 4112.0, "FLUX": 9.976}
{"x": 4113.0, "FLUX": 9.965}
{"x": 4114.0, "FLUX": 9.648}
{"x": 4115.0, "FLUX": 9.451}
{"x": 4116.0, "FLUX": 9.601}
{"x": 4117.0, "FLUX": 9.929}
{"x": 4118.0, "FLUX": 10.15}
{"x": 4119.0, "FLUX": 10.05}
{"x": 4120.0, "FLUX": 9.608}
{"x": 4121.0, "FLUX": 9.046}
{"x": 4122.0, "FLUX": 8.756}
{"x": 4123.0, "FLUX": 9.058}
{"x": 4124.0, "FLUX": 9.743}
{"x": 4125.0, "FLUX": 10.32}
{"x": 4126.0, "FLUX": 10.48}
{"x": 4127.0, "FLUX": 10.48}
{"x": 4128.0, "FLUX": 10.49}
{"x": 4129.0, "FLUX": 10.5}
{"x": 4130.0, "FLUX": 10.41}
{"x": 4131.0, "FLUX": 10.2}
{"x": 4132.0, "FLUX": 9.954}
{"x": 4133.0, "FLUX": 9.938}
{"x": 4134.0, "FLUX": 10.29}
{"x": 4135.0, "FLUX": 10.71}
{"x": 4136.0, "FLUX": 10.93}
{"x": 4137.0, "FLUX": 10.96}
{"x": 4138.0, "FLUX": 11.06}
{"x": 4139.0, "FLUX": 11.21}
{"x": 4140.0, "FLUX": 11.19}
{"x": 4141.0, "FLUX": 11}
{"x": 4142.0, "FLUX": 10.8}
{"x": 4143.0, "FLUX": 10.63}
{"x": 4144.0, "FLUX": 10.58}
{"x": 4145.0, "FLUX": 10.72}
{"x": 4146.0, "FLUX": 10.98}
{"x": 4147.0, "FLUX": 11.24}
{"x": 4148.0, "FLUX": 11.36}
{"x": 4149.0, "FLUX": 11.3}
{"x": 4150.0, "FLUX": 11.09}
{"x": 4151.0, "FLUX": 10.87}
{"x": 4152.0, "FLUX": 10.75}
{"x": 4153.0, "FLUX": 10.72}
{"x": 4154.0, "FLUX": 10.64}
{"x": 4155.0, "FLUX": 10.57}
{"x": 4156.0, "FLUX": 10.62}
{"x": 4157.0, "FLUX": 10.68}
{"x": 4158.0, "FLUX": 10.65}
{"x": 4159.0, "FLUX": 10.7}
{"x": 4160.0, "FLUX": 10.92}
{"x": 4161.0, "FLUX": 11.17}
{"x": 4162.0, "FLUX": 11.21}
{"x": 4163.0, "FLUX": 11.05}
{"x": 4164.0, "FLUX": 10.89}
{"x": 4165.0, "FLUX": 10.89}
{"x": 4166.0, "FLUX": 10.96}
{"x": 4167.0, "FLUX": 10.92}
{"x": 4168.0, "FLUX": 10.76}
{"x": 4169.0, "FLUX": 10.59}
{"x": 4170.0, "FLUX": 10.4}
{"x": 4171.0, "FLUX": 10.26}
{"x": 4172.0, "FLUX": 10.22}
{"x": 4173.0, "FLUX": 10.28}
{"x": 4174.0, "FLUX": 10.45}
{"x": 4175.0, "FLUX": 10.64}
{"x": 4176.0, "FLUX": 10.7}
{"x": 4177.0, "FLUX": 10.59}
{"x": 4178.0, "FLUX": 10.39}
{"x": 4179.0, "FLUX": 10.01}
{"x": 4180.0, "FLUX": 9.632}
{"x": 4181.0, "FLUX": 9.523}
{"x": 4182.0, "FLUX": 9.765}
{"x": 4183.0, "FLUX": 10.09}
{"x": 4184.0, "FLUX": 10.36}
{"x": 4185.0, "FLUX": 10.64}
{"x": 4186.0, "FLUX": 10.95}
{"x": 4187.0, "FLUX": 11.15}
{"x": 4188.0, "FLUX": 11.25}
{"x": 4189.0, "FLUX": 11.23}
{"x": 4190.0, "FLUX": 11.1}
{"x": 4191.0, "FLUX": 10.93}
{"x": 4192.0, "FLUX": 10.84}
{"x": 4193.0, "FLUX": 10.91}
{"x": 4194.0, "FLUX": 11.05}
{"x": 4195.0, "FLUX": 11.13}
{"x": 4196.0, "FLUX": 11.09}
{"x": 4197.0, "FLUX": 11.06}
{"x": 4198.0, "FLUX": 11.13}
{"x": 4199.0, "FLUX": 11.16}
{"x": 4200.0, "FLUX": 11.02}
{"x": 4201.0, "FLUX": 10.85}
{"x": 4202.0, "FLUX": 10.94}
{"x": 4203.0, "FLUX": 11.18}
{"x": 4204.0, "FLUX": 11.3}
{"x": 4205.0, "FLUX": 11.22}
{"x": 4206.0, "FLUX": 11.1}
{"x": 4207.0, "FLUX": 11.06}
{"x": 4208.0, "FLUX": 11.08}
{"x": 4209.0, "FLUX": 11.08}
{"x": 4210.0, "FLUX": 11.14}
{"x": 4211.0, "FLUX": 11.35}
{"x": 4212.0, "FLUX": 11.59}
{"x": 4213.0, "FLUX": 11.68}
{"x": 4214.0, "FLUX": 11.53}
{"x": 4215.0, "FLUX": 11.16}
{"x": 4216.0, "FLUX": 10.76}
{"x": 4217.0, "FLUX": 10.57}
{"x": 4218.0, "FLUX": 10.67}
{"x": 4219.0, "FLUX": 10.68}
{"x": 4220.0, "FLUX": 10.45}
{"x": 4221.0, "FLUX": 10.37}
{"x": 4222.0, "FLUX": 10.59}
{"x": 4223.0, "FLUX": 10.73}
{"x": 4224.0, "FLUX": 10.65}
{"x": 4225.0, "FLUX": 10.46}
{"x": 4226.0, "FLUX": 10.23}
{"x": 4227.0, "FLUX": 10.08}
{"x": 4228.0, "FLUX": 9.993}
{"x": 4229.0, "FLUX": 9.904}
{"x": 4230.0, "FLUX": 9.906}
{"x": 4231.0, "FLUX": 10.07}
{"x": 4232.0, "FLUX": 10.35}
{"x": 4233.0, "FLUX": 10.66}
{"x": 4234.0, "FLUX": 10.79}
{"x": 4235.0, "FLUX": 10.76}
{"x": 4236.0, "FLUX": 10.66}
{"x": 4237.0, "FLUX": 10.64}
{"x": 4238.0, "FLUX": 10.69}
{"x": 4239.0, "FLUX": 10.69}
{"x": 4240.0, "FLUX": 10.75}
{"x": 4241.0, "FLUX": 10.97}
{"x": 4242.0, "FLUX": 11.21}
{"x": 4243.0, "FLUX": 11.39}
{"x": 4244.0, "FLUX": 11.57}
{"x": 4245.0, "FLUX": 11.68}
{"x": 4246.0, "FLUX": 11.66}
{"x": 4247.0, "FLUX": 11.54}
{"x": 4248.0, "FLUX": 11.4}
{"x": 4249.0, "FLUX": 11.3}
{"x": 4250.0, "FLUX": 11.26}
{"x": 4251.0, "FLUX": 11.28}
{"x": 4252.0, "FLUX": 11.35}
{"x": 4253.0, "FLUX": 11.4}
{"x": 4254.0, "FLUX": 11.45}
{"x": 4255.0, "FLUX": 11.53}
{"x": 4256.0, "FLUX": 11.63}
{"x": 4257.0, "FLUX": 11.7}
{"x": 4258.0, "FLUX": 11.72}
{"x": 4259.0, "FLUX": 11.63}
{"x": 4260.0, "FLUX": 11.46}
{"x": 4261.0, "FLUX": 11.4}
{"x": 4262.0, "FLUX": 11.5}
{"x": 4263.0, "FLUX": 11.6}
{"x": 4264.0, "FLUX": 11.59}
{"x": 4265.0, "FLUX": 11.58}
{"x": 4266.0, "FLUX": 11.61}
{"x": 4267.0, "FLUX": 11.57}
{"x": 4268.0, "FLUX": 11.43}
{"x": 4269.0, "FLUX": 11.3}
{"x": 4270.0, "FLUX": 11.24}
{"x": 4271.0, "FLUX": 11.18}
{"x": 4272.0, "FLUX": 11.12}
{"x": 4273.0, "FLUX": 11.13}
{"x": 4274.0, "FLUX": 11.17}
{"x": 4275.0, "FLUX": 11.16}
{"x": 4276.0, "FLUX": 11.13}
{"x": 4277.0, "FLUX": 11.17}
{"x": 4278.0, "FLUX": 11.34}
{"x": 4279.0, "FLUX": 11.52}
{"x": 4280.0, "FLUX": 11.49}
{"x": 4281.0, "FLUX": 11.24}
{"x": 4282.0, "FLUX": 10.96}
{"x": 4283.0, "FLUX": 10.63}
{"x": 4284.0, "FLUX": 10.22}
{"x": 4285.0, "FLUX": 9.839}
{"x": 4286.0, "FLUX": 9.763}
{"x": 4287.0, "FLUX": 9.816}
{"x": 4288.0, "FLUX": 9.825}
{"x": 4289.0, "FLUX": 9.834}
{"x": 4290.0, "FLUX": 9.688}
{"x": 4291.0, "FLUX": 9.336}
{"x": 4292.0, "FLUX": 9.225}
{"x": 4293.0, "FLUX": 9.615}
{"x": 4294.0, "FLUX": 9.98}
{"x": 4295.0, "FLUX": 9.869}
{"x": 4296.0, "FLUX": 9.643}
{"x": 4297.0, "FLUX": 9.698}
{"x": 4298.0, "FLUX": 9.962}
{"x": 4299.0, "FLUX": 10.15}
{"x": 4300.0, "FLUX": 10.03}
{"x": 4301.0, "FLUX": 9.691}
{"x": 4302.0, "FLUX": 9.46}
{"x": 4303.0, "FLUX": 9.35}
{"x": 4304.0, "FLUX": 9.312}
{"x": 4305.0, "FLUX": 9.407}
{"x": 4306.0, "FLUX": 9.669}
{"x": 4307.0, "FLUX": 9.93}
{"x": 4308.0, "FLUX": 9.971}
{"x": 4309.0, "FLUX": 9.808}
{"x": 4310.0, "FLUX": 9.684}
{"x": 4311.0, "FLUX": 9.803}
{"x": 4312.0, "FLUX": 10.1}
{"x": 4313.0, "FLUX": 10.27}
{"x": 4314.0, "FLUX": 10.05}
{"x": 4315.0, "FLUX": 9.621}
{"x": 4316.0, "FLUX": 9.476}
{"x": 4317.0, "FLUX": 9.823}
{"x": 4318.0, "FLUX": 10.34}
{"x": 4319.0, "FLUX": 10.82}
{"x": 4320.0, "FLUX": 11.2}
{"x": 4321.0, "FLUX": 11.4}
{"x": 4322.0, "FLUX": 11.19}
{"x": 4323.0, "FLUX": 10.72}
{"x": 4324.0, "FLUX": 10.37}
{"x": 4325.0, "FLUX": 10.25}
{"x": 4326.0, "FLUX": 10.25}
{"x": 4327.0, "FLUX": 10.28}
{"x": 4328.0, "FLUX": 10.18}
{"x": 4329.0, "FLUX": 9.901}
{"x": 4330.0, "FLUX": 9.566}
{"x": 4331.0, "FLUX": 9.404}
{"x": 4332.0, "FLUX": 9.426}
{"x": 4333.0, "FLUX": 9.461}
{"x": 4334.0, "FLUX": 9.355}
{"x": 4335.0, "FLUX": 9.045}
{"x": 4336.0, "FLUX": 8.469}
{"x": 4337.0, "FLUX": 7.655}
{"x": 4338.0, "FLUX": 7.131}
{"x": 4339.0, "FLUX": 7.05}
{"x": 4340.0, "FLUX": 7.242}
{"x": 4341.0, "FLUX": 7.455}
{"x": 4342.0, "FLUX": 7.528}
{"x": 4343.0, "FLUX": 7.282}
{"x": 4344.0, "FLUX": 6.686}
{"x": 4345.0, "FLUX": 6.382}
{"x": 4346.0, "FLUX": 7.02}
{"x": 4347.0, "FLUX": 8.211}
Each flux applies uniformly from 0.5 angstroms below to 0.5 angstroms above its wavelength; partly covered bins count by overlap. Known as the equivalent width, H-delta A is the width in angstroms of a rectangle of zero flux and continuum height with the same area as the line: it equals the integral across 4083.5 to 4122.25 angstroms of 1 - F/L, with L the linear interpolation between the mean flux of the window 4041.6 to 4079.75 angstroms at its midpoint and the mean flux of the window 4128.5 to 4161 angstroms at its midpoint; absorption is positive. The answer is 6.8 angstroms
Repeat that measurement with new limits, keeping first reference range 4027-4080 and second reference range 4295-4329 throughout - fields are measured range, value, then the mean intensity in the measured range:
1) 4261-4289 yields -2.4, 11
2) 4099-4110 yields 3.5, 7.25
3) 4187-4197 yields -0.7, 11.1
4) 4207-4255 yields -2.9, 10.9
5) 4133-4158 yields -0.8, 10.8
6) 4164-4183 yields 0.1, 10.4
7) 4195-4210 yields -1.1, 11.1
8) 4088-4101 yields 2.6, 8.53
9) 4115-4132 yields 1.1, 9.91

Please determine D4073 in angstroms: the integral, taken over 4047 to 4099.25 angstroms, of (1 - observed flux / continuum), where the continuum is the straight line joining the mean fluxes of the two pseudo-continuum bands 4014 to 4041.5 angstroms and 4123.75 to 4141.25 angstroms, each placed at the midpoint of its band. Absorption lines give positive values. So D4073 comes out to 4.0 angstroms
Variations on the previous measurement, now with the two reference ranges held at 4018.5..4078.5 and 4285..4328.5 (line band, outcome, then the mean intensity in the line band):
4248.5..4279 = -3.9 angstroms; 11.4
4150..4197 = -1.2 angstroms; 10.7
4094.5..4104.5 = 3.0 angstroms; 7.5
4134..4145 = -0.3 angstroms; 10.9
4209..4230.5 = -0.9 angstroms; 10.7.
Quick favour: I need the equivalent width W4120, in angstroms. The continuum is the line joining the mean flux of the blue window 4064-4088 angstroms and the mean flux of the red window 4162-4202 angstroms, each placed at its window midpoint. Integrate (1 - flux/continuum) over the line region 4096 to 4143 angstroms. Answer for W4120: 6.0 angstroms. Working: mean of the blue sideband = 10.7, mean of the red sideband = 10.7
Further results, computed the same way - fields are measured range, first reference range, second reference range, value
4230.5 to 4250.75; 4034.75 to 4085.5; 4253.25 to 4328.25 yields -0.8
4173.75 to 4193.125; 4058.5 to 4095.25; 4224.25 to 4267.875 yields 0.5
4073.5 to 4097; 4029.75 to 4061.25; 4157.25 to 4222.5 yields 1.5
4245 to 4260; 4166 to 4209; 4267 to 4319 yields -1.5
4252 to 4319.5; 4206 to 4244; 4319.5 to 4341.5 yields -3.7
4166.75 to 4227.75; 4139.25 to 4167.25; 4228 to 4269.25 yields 1.5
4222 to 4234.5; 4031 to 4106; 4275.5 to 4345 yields -0.6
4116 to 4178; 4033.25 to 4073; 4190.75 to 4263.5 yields 1.9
